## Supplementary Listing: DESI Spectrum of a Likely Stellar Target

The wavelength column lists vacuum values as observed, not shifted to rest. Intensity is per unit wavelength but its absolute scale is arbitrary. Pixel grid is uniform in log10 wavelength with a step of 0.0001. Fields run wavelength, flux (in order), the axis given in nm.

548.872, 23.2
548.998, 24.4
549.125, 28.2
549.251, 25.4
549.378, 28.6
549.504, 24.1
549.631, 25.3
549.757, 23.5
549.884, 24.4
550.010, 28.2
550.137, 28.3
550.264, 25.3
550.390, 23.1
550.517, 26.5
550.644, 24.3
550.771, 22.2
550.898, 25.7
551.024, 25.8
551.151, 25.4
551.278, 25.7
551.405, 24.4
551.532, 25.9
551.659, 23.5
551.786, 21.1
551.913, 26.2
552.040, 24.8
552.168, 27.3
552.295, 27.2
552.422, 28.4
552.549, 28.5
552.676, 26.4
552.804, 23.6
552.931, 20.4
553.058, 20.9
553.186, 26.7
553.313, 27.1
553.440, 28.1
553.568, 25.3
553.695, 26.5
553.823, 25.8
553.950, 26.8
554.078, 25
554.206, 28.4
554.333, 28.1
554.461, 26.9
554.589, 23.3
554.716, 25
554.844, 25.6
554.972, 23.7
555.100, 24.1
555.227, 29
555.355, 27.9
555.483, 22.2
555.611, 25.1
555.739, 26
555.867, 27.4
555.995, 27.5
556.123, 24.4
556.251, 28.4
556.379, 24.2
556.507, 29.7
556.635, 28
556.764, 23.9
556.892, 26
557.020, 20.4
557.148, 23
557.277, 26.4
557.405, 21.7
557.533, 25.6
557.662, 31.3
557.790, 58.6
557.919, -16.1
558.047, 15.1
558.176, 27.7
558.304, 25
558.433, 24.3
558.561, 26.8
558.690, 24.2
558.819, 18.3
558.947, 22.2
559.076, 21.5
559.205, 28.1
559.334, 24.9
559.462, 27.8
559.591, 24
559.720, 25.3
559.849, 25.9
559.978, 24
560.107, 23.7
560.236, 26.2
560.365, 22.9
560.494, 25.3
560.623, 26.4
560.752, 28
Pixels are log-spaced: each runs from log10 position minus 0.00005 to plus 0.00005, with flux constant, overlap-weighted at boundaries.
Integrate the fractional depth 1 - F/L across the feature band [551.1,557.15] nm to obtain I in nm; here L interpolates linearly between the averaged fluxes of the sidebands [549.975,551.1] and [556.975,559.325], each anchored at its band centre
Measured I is -0.27 nm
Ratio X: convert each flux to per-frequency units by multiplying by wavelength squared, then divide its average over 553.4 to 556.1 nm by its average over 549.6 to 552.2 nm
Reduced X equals 1.05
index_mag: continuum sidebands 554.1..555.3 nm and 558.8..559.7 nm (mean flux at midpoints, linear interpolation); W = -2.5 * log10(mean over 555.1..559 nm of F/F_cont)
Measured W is 0.01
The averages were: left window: 26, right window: 24.2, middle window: 24.8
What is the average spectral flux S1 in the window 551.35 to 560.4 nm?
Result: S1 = 25.1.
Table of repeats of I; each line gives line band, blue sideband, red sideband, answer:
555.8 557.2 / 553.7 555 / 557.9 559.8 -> -0.091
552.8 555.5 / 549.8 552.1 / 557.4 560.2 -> -0.098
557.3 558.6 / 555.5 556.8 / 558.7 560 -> 0.059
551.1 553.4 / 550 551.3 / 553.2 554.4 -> 0.077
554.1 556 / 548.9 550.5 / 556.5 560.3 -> -0.081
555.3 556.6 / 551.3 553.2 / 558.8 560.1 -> -0.086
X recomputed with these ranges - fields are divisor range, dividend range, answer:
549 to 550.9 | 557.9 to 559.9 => 0.91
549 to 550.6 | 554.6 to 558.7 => 0.99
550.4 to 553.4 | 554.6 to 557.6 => 1.03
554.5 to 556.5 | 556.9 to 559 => 0.92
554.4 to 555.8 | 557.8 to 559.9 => 0.90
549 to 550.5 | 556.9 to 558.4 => 0.94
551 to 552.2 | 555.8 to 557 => 1.08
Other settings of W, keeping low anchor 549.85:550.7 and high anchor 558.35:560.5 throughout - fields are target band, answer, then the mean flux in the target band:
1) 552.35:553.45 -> -0.003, 25.5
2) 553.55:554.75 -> -0.041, 26.2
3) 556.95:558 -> 0.044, 23.7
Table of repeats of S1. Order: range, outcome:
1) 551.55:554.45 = 25.8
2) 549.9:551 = 25.4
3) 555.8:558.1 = 24.8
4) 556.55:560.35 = 24.3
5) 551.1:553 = 25.2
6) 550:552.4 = 25.3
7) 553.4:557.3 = 25.8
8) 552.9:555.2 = 25.6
